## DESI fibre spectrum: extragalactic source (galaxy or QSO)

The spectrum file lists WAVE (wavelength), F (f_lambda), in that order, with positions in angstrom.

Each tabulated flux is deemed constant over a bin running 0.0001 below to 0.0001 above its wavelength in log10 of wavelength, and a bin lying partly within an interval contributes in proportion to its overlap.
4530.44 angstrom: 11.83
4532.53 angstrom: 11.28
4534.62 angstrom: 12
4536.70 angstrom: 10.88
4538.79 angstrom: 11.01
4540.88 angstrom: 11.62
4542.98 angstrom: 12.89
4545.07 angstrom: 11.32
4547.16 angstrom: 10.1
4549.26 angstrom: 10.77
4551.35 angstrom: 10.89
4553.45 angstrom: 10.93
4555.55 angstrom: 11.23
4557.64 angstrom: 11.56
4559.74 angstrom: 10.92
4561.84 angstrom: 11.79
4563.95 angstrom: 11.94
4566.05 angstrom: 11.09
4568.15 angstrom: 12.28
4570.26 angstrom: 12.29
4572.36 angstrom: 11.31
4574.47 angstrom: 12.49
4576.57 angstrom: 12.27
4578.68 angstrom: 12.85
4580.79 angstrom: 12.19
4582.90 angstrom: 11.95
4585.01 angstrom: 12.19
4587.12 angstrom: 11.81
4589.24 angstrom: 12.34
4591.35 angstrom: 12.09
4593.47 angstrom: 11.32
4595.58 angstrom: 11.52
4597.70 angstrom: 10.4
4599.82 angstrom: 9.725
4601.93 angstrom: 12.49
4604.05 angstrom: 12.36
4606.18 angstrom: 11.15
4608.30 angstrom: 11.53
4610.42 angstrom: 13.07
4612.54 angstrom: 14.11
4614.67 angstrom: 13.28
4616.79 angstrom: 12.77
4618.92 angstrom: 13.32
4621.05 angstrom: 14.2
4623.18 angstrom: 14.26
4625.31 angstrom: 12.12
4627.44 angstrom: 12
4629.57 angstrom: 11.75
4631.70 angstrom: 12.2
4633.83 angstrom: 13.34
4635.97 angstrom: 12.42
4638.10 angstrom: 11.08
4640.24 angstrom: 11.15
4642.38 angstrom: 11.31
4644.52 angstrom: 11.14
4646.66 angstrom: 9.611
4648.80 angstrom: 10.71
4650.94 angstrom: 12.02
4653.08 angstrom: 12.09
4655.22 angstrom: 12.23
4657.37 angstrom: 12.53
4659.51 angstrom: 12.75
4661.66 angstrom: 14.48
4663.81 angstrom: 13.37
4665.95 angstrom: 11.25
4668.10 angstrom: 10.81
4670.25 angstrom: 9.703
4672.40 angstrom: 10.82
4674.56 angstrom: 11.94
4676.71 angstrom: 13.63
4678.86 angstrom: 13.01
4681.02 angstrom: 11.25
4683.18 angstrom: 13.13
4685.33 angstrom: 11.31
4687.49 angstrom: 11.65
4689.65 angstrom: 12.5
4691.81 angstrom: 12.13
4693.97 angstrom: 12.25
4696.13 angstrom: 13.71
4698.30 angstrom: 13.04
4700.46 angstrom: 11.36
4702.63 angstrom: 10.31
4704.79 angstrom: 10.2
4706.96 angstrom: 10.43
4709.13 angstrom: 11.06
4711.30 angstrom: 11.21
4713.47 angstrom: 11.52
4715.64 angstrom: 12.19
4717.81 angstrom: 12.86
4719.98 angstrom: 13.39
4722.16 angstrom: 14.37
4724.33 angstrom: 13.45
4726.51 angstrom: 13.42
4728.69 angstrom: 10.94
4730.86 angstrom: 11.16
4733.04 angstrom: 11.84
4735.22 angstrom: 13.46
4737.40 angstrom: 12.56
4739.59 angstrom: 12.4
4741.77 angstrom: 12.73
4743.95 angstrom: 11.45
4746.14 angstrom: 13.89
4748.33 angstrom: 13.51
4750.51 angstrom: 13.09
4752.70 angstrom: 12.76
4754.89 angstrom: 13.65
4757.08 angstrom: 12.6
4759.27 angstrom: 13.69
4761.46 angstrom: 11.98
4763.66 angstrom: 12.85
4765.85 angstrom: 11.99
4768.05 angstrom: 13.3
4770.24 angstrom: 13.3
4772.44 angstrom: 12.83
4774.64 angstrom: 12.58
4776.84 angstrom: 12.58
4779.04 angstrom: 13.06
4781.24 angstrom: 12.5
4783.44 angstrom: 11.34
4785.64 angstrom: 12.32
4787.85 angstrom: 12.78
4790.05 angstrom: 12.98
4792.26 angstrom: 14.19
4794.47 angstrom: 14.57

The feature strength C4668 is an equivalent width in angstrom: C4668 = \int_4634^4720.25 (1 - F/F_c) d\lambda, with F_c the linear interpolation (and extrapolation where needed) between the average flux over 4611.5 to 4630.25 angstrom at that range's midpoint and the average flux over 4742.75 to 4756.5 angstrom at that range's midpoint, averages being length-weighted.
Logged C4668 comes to 8.2 angstrom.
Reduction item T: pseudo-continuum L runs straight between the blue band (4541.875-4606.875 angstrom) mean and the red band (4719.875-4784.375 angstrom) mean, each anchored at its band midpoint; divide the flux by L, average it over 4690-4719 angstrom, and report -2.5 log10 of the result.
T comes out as 0.06 mag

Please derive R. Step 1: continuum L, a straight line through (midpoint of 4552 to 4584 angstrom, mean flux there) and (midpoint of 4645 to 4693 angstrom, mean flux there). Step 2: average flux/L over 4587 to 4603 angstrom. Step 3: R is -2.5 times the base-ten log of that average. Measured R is 0.04 mag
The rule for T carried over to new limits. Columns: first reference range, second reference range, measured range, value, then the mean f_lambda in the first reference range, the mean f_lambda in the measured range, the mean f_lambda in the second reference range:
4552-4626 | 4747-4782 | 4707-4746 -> 0.033 mag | 12.1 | 12.3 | 12.9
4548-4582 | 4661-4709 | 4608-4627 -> -0.126 mag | 11.7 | 13.2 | 11.9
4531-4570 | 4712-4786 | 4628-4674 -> 0.026 mag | 11.4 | 11.8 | 12.7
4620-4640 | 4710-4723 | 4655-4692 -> 0.035 mag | 12.5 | 12.1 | 12.5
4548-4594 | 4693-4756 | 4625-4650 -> 0.042 mag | 11.7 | 11.6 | 12.4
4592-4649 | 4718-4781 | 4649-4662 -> -0.018 mag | 12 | 12.5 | 12.8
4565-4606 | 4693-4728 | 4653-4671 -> -0.014 mag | 11.8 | 12.2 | 12.2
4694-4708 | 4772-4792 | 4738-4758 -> -0.062 mag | 11.6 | 12.9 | 12.6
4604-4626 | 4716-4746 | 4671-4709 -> 0.078 mag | 13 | 11.9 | 12.6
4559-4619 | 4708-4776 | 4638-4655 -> 0.098 mag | 12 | 11.2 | 12.6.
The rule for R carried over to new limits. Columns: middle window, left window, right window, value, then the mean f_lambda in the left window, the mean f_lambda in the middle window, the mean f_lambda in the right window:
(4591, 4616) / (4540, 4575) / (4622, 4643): -0.001 mag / 11.5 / 11.9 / 12.2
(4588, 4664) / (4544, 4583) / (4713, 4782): -0.016 mag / 11.6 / 12.2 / 12.8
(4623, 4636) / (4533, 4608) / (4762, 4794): -0.049 mag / 11.6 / 12.5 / 12.8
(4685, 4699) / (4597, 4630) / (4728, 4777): 0.015 mag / 12.4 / 12.4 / 12.7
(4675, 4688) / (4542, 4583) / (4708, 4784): -0.006 mag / 11.6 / 12.3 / 12.6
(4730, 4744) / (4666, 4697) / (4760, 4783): 0.008 mag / 12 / 12.3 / 12.7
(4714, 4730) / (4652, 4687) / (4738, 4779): -0.028 mag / 12.1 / 12.9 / 12.8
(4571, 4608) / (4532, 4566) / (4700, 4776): -0.022 mag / 11.3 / 11.8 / 12.4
